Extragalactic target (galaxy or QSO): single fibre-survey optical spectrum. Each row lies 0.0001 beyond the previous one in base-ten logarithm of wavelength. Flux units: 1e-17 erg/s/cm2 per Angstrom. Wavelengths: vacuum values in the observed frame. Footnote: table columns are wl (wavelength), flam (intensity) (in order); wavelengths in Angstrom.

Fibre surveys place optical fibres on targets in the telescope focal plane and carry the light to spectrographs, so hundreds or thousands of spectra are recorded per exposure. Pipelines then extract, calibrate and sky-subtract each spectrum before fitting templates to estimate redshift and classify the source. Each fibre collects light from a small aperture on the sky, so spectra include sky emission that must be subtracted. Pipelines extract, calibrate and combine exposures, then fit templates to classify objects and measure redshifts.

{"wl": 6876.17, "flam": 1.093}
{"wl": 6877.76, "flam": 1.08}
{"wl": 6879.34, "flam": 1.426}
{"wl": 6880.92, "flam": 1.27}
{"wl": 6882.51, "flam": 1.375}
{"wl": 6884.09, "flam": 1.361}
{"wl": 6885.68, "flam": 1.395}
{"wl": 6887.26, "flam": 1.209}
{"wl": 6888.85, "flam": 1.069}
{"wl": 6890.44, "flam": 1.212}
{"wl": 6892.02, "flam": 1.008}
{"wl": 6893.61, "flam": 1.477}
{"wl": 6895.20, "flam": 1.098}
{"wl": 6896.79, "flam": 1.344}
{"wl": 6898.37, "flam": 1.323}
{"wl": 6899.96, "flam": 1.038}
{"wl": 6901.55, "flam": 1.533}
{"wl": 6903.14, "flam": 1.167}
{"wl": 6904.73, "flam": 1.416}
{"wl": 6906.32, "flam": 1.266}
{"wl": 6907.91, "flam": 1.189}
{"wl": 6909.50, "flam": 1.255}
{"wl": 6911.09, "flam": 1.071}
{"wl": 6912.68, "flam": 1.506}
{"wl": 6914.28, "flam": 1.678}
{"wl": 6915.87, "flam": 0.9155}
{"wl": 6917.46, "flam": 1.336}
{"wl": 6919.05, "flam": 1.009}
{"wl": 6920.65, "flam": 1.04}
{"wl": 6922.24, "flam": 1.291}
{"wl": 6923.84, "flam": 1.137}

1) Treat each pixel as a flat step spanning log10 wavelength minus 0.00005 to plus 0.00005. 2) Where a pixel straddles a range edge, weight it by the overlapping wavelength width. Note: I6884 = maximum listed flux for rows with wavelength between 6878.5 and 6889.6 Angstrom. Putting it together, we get 1.426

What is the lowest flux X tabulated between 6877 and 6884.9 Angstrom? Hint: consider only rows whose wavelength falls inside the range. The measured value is 1.08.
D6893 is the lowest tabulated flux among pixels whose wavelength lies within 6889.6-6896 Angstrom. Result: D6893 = 1.008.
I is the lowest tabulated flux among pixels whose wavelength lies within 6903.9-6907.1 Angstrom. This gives 1.266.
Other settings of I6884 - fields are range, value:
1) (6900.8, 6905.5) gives 1.533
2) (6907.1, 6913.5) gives 1.506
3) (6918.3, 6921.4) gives 1.04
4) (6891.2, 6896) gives 1.477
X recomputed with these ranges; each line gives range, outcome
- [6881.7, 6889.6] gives 1.069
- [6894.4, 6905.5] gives 1.038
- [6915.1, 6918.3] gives 0.9155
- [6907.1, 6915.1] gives 1.071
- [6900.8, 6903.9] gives 1.167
